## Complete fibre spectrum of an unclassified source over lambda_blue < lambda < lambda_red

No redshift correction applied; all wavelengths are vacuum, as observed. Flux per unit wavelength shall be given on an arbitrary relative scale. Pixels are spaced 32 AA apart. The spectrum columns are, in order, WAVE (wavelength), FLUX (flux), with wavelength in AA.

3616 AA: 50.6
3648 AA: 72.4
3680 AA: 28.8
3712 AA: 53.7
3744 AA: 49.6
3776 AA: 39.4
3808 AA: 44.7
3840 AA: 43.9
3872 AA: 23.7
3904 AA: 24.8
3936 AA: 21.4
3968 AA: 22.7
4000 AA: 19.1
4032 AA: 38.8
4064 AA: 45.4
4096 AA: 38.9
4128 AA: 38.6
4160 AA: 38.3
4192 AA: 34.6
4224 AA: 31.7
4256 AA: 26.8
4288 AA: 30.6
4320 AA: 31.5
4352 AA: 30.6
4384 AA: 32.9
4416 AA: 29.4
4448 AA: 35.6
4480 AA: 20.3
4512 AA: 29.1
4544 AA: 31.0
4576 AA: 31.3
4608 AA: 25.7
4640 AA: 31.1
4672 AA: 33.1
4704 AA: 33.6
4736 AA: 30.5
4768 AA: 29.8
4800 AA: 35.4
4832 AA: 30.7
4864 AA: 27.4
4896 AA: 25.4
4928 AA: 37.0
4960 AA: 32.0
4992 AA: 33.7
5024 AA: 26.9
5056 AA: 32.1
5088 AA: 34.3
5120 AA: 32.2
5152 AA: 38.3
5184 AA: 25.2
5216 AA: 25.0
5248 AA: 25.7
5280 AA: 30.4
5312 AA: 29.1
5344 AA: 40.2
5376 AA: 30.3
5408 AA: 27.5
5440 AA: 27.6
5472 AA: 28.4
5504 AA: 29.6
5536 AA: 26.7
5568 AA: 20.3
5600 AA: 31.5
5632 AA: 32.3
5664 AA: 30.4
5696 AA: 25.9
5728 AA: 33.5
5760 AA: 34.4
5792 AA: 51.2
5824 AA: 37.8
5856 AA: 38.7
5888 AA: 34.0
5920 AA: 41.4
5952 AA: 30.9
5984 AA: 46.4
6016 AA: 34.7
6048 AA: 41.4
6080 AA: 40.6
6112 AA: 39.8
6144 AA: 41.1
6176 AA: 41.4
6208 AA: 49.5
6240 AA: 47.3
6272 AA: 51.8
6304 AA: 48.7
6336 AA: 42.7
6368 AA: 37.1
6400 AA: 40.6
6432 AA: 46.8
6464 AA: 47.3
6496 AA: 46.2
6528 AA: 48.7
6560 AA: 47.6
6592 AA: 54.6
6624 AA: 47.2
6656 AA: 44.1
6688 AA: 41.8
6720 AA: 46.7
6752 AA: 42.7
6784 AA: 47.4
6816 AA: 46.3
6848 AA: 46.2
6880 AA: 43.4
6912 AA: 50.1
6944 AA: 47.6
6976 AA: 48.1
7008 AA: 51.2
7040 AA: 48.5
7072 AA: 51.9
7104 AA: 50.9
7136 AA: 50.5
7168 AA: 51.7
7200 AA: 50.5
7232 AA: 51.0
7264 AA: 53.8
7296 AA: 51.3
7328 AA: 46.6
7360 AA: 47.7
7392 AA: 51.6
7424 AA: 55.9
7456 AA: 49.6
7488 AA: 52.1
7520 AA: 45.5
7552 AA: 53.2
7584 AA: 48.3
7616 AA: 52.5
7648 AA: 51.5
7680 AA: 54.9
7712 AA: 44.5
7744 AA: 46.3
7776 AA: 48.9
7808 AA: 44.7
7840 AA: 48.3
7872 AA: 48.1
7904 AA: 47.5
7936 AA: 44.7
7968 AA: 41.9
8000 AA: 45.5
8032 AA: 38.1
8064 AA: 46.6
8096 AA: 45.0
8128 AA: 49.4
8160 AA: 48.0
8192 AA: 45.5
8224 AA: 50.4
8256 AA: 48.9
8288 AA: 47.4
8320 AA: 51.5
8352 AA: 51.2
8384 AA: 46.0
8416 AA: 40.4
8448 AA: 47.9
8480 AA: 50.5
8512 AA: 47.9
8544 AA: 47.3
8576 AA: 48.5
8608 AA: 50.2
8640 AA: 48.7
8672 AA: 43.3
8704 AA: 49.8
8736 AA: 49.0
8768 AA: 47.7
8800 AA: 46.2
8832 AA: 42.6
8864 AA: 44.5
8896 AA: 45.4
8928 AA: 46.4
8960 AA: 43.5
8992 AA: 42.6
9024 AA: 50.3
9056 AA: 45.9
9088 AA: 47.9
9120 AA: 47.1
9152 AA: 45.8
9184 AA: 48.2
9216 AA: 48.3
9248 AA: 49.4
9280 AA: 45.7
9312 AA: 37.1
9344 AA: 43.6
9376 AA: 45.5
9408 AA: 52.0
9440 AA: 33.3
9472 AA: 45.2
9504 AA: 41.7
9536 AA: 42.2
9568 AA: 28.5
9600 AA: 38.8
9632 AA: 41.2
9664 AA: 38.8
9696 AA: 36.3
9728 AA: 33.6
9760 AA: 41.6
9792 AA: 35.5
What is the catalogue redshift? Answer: 0.551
